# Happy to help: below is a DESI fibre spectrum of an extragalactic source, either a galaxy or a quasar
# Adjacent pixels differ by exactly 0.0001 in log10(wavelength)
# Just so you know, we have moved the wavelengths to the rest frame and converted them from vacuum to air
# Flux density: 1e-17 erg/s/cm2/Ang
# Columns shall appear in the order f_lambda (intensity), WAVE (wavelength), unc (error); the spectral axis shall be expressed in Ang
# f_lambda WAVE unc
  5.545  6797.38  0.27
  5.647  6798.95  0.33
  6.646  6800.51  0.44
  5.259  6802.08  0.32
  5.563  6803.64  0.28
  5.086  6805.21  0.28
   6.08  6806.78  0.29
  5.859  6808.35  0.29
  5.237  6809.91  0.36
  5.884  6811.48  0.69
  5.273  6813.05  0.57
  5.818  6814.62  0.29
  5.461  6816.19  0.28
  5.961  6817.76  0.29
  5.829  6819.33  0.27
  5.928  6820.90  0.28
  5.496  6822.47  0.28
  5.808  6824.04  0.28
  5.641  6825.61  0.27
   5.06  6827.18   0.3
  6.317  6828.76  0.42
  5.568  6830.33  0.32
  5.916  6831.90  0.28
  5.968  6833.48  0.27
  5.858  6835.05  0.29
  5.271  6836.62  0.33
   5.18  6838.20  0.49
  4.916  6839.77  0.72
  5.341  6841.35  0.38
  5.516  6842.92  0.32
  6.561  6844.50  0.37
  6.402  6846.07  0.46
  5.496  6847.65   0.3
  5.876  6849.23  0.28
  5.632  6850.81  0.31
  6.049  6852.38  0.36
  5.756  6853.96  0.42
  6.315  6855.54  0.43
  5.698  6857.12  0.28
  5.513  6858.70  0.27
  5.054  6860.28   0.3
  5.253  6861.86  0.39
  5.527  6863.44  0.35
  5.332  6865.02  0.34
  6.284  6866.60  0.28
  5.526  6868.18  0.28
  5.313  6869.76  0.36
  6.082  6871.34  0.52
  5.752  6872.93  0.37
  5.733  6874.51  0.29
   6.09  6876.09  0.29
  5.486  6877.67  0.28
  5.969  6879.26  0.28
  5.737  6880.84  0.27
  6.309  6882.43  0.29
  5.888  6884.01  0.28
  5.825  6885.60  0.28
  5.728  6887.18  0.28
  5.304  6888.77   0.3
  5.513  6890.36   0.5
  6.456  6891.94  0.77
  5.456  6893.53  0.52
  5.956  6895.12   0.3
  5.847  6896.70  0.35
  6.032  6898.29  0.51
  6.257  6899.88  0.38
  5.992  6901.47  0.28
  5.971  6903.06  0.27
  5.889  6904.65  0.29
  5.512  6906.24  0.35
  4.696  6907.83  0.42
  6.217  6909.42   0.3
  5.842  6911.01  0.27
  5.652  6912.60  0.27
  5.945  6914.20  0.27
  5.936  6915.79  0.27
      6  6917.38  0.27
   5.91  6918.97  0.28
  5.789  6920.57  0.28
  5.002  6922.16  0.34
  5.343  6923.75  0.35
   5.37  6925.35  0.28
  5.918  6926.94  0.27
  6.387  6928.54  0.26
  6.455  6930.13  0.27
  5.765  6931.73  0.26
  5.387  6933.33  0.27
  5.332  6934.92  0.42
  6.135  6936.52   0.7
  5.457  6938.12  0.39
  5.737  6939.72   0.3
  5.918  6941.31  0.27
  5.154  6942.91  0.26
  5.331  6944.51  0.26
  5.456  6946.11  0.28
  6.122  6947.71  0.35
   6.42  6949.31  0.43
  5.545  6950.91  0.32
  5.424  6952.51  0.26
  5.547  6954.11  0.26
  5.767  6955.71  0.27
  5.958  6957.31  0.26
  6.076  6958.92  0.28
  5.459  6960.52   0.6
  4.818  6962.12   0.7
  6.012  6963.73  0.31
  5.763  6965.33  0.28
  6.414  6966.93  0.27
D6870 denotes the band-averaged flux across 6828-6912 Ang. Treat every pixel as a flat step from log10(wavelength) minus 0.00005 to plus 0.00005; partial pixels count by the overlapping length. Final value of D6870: 5.75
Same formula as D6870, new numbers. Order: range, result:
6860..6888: 5.73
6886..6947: 5.74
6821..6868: 5.68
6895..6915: 5.83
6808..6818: 5.62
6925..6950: 5.78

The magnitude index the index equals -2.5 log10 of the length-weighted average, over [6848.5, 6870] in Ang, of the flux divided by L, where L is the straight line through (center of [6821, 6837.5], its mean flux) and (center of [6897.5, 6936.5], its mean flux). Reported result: 0.012 mag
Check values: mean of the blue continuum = 5.7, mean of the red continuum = 5.78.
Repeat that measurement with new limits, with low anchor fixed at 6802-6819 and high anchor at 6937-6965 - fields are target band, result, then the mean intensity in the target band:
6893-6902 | -0.05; 5.94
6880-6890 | -0.03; 5.79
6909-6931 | -0.03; 5.83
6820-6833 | -0.02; 5.72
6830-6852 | -0.01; 5.69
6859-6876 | 0.01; 5.61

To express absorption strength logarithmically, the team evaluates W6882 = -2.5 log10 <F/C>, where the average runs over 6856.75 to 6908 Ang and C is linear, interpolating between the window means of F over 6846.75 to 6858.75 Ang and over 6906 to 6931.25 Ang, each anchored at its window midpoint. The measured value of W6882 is 0.01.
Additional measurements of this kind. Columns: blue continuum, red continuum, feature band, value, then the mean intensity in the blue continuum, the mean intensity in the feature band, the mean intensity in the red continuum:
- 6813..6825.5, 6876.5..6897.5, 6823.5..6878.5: 0.01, 5.72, 5.69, 5.81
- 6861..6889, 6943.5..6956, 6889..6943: -0.01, 5.74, 5.77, 5.69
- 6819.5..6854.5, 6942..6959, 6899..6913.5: -0.02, 5.71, 5.78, 5.69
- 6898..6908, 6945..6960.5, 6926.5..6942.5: -0.01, 5.82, 5.83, 5.78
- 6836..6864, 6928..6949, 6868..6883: -0.03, 5.63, 5.8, 5.75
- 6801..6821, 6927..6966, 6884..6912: -0.02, 5.64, 5.8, 5.73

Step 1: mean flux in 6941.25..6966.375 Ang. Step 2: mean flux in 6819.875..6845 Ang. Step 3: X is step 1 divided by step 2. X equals 1.01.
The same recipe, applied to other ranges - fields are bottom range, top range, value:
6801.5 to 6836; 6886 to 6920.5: 1.02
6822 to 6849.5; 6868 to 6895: 1.02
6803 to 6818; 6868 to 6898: 1.03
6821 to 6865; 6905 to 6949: 1.01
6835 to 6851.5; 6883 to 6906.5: 1.04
